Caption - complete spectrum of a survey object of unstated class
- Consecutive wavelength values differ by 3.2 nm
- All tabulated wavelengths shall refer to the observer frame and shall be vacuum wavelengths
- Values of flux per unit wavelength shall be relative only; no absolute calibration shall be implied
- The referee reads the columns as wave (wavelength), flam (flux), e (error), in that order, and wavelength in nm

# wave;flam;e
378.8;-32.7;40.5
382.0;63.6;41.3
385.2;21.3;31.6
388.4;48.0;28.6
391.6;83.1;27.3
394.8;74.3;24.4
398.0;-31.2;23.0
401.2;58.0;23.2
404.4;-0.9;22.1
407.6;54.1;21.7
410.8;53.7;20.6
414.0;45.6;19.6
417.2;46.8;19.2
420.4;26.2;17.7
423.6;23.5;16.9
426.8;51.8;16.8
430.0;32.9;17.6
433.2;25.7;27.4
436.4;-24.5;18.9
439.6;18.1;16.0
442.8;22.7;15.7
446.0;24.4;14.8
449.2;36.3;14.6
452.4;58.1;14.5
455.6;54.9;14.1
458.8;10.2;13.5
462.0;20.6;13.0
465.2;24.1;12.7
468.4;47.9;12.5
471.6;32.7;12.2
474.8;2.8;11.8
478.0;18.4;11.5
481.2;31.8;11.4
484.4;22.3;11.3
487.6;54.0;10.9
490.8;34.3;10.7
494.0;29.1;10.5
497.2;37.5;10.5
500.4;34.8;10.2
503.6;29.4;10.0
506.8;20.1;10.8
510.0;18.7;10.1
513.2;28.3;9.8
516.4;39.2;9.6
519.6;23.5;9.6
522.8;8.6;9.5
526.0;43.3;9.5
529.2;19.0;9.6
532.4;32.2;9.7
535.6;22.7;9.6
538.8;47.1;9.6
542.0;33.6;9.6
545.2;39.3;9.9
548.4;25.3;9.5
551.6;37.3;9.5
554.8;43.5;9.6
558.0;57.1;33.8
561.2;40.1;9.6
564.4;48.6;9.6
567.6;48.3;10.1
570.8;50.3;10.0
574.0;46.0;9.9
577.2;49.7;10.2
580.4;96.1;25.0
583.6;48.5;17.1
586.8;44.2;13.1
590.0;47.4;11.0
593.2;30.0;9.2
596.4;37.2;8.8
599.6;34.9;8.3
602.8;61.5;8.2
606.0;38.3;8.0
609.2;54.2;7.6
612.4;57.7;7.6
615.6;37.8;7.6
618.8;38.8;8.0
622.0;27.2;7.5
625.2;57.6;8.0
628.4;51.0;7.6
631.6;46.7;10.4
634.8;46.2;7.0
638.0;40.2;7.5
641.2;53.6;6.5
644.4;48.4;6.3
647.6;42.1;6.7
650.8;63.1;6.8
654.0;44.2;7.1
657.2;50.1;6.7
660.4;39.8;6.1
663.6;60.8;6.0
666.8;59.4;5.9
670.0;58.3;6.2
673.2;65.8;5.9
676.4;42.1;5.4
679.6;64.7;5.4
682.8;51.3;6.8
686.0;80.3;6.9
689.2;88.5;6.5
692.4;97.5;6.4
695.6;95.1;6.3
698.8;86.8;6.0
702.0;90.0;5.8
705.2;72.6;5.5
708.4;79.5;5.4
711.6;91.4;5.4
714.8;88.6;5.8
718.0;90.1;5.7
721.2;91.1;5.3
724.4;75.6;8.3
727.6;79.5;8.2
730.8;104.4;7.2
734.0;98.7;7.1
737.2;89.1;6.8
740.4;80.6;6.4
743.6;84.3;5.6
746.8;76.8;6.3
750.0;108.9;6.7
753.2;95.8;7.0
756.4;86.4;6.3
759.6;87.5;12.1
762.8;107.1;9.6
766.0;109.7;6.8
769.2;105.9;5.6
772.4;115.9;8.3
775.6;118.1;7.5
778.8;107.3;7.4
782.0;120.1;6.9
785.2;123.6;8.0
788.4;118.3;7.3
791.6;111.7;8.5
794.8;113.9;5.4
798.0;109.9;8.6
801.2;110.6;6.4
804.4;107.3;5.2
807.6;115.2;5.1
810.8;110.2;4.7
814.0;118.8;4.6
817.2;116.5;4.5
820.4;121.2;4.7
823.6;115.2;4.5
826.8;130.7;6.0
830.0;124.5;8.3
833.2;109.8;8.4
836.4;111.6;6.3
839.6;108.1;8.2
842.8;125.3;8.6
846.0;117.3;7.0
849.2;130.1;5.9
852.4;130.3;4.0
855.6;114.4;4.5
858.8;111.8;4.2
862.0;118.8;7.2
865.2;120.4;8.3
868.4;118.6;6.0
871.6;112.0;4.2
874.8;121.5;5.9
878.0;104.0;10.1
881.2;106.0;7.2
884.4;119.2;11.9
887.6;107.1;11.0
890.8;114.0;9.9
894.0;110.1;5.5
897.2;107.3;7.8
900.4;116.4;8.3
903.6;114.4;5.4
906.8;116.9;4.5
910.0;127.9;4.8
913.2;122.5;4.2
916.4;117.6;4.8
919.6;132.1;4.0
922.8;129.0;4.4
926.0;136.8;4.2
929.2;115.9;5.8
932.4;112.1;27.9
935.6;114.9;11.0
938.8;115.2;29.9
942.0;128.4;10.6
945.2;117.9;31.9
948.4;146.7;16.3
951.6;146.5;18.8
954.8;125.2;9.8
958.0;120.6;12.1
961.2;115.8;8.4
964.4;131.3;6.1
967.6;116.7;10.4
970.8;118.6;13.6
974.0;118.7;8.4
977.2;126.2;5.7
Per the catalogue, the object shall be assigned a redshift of 0.72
